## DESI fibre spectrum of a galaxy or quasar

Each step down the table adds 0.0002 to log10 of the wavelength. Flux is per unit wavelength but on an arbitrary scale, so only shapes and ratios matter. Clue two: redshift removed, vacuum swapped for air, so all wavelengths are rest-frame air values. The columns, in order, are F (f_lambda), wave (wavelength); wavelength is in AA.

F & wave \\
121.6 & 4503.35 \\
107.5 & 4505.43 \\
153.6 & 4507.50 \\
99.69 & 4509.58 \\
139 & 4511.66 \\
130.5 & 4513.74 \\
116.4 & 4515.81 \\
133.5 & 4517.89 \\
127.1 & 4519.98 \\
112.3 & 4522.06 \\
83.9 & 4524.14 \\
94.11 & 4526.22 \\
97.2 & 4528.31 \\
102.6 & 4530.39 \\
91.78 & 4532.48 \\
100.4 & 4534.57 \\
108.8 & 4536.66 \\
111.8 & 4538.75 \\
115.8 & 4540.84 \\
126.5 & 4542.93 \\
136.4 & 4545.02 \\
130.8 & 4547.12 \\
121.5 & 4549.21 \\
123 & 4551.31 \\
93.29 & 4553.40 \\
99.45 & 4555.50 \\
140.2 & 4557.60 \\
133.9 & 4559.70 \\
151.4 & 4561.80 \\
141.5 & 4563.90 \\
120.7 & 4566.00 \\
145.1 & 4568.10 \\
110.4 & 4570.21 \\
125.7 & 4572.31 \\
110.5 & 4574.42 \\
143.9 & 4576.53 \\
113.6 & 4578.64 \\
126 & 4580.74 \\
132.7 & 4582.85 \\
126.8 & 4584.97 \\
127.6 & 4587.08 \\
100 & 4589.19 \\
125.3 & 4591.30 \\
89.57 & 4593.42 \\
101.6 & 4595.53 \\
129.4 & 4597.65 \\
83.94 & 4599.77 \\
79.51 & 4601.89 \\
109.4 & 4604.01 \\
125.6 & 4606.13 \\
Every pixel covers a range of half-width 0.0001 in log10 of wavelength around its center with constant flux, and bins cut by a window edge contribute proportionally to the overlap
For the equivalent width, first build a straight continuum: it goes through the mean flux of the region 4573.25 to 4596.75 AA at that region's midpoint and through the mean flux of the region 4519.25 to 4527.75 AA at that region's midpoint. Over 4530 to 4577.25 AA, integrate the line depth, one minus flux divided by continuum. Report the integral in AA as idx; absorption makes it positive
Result -4.5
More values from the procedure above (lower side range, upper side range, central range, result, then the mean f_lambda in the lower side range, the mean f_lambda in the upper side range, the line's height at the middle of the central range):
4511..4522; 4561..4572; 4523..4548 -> 4.13 AA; 127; 133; 130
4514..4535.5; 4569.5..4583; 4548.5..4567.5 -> -1.32 AA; 107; 123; 117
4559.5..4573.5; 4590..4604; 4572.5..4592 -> -1.07 AA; 132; 102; 117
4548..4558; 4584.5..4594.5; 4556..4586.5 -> -4.27 AA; 114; 113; 114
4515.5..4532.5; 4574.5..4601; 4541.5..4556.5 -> -1.11 AA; 107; 116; 111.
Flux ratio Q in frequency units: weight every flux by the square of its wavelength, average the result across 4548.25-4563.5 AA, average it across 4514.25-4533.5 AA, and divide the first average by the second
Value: 1.2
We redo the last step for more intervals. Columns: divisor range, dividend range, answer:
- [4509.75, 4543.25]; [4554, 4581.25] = 1.16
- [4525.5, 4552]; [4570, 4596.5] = 1.07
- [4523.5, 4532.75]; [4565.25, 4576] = 1.33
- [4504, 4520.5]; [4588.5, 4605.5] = 0.85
